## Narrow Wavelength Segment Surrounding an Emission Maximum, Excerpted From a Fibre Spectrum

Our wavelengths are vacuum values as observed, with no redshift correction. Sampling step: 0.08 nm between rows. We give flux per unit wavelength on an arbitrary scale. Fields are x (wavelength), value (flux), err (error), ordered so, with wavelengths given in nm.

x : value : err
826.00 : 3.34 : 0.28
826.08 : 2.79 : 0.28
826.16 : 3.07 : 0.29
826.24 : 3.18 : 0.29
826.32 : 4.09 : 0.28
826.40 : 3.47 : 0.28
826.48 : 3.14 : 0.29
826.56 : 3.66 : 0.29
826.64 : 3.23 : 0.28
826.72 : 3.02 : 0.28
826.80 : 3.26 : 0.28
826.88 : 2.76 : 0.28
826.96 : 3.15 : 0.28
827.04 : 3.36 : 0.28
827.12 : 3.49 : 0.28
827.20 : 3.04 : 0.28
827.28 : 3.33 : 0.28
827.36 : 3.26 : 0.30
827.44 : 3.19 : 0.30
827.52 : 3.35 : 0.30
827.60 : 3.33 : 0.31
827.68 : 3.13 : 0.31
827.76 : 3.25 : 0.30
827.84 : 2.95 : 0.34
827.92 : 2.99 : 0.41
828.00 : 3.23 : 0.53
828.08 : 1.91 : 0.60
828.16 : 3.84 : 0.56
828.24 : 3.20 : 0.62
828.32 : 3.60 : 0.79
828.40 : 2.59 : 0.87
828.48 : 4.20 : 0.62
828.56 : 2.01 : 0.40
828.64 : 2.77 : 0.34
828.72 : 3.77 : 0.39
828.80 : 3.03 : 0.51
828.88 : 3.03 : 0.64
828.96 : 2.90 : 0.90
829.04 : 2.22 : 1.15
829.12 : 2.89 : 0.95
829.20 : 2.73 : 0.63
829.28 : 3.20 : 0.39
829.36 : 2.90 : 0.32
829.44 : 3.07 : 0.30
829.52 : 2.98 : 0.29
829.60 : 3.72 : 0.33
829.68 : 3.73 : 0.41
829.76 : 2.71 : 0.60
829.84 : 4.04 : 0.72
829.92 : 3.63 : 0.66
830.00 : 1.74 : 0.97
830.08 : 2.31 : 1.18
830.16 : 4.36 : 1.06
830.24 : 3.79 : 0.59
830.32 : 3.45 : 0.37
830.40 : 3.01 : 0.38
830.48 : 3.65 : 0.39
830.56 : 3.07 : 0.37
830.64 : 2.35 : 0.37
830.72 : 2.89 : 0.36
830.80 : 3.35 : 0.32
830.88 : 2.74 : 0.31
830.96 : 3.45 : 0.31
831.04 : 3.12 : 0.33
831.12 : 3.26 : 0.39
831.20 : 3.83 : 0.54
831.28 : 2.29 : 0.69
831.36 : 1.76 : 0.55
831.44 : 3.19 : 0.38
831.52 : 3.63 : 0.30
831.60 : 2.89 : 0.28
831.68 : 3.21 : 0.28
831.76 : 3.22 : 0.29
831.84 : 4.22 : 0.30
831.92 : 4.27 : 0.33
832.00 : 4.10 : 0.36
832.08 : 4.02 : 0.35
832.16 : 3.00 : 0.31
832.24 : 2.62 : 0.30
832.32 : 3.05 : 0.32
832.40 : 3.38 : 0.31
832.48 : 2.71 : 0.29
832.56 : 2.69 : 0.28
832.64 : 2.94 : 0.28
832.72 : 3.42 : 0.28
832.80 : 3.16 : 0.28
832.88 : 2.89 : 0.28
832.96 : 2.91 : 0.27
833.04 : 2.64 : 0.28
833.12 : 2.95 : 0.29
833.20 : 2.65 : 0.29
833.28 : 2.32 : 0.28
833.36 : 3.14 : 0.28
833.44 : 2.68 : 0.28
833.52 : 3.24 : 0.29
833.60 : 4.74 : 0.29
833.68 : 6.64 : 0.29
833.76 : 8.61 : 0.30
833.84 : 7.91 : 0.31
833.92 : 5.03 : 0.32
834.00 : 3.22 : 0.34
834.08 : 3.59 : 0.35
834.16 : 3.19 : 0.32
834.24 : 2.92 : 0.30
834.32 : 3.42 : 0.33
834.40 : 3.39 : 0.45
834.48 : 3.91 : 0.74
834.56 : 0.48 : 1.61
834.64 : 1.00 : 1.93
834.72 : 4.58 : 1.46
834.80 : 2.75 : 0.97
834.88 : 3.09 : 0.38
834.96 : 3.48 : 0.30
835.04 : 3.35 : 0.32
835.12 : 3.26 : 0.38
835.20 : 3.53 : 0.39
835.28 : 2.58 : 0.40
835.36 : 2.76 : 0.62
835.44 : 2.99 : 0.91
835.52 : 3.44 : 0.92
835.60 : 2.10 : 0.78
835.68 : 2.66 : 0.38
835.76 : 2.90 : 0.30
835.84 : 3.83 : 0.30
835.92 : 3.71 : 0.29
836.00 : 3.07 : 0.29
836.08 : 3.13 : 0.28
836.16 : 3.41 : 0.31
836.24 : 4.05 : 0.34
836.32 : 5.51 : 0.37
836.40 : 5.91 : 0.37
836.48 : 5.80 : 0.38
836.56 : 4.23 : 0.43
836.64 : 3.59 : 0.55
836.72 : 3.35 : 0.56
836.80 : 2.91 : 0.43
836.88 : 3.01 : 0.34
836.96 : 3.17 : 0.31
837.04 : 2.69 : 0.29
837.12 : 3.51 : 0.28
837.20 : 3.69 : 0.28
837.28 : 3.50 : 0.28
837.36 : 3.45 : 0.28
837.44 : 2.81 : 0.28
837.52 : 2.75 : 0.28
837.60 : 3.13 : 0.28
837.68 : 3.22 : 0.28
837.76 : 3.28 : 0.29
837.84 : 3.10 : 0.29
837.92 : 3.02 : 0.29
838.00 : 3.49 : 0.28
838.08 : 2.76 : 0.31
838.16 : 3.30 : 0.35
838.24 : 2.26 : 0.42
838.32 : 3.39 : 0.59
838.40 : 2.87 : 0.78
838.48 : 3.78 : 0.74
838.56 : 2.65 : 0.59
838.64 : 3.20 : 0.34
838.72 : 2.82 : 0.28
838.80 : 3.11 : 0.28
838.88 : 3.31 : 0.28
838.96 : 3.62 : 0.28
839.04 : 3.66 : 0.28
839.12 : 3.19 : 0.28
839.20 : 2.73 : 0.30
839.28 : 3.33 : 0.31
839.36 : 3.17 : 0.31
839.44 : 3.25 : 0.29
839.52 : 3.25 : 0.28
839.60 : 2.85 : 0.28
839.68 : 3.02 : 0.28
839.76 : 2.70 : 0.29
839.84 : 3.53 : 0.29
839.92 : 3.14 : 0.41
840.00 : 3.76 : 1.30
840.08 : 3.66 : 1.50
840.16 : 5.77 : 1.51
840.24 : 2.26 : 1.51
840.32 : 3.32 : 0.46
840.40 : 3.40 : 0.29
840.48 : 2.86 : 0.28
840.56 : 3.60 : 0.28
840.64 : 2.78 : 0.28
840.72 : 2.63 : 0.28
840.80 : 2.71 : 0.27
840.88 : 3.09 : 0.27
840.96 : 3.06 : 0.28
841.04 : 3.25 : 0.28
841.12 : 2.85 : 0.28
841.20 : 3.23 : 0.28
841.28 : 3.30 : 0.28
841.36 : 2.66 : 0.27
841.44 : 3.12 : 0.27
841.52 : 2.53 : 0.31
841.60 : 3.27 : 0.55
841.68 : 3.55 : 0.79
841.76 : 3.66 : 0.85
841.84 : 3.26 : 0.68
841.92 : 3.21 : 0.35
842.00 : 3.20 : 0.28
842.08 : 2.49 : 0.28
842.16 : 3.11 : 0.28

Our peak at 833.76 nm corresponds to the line H-alpha 6563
